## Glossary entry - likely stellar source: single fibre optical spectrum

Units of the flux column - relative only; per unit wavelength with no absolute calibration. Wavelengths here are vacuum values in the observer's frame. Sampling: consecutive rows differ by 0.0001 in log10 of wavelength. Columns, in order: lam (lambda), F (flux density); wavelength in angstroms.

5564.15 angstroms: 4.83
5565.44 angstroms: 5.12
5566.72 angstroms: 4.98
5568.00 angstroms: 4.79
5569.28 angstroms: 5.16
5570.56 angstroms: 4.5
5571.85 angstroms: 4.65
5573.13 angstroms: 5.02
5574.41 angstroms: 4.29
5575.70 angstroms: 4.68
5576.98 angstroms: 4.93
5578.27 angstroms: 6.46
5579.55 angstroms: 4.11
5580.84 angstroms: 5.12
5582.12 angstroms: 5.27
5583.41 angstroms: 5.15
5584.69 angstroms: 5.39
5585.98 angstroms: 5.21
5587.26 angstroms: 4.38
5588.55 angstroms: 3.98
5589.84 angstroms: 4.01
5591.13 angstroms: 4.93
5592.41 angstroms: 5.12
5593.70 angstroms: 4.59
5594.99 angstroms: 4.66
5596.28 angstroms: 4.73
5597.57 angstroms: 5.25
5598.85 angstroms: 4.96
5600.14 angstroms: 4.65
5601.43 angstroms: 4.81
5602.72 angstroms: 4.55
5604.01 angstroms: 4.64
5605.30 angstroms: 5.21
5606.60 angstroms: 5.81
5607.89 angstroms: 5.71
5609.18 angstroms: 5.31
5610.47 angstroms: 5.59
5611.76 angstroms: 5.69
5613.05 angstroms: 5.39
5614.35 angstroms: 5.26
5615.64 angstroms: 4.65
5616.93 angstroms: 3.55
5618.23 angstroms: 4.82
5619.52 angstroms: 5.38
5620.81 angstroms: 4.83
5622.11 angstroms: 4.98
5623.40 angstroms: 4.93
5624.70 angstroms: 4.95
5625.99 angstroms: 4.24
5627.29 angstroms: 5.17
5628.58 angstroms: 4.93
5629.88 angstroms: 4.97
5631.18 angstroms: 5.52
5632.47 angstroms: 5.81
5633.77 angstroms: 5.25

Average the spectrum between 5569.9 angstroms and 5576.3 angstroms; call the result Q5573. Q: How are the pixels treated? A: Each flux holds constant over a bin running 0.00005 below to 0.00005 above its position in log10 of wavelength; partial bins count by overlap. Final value 4.63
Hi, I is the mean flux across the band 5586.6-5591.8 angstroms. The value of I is 4.34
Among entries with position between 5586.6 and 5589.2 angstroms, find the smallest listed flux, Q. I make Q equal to 3.98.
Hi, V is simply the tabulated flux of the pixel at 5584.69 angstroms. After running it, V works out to 5.39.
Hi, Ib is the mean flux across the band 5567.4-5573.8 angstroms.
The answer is 4.82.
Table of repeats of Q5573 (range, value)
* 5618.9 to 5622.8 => 5.06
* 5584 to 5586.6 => 5.3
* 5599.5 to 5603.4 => 4.67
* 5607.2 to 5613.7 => 5.54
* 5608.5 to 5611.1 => 5.46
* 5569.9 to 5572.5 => 4.58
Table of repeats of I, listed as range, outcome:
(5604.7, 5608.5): 5.57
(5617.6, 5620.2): 5.11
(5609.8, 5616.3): 5.32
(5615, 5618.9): 4.35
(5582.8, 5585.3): 5.28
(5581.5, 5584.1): 5.22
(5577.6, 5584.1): 5.22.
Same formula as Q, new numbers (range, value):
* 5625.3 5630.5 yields 4.24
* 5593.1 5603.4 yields 4.55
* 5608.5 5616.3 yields 4.65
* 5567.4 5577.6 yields 4.29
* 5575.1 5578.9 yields 4.68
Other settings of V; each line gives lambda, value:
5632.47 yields 5.81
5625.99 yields 4.24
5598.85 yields 4.96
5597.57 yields 5.25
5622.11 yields 4.98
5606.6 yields 5.81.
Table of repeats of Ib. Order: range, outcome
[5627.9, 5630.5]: 4.96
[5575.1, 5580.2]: 5.05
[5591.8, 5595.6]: 4.78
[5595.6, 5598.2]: 4.98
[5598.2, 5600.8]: 4.82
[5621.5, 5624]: 4.96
